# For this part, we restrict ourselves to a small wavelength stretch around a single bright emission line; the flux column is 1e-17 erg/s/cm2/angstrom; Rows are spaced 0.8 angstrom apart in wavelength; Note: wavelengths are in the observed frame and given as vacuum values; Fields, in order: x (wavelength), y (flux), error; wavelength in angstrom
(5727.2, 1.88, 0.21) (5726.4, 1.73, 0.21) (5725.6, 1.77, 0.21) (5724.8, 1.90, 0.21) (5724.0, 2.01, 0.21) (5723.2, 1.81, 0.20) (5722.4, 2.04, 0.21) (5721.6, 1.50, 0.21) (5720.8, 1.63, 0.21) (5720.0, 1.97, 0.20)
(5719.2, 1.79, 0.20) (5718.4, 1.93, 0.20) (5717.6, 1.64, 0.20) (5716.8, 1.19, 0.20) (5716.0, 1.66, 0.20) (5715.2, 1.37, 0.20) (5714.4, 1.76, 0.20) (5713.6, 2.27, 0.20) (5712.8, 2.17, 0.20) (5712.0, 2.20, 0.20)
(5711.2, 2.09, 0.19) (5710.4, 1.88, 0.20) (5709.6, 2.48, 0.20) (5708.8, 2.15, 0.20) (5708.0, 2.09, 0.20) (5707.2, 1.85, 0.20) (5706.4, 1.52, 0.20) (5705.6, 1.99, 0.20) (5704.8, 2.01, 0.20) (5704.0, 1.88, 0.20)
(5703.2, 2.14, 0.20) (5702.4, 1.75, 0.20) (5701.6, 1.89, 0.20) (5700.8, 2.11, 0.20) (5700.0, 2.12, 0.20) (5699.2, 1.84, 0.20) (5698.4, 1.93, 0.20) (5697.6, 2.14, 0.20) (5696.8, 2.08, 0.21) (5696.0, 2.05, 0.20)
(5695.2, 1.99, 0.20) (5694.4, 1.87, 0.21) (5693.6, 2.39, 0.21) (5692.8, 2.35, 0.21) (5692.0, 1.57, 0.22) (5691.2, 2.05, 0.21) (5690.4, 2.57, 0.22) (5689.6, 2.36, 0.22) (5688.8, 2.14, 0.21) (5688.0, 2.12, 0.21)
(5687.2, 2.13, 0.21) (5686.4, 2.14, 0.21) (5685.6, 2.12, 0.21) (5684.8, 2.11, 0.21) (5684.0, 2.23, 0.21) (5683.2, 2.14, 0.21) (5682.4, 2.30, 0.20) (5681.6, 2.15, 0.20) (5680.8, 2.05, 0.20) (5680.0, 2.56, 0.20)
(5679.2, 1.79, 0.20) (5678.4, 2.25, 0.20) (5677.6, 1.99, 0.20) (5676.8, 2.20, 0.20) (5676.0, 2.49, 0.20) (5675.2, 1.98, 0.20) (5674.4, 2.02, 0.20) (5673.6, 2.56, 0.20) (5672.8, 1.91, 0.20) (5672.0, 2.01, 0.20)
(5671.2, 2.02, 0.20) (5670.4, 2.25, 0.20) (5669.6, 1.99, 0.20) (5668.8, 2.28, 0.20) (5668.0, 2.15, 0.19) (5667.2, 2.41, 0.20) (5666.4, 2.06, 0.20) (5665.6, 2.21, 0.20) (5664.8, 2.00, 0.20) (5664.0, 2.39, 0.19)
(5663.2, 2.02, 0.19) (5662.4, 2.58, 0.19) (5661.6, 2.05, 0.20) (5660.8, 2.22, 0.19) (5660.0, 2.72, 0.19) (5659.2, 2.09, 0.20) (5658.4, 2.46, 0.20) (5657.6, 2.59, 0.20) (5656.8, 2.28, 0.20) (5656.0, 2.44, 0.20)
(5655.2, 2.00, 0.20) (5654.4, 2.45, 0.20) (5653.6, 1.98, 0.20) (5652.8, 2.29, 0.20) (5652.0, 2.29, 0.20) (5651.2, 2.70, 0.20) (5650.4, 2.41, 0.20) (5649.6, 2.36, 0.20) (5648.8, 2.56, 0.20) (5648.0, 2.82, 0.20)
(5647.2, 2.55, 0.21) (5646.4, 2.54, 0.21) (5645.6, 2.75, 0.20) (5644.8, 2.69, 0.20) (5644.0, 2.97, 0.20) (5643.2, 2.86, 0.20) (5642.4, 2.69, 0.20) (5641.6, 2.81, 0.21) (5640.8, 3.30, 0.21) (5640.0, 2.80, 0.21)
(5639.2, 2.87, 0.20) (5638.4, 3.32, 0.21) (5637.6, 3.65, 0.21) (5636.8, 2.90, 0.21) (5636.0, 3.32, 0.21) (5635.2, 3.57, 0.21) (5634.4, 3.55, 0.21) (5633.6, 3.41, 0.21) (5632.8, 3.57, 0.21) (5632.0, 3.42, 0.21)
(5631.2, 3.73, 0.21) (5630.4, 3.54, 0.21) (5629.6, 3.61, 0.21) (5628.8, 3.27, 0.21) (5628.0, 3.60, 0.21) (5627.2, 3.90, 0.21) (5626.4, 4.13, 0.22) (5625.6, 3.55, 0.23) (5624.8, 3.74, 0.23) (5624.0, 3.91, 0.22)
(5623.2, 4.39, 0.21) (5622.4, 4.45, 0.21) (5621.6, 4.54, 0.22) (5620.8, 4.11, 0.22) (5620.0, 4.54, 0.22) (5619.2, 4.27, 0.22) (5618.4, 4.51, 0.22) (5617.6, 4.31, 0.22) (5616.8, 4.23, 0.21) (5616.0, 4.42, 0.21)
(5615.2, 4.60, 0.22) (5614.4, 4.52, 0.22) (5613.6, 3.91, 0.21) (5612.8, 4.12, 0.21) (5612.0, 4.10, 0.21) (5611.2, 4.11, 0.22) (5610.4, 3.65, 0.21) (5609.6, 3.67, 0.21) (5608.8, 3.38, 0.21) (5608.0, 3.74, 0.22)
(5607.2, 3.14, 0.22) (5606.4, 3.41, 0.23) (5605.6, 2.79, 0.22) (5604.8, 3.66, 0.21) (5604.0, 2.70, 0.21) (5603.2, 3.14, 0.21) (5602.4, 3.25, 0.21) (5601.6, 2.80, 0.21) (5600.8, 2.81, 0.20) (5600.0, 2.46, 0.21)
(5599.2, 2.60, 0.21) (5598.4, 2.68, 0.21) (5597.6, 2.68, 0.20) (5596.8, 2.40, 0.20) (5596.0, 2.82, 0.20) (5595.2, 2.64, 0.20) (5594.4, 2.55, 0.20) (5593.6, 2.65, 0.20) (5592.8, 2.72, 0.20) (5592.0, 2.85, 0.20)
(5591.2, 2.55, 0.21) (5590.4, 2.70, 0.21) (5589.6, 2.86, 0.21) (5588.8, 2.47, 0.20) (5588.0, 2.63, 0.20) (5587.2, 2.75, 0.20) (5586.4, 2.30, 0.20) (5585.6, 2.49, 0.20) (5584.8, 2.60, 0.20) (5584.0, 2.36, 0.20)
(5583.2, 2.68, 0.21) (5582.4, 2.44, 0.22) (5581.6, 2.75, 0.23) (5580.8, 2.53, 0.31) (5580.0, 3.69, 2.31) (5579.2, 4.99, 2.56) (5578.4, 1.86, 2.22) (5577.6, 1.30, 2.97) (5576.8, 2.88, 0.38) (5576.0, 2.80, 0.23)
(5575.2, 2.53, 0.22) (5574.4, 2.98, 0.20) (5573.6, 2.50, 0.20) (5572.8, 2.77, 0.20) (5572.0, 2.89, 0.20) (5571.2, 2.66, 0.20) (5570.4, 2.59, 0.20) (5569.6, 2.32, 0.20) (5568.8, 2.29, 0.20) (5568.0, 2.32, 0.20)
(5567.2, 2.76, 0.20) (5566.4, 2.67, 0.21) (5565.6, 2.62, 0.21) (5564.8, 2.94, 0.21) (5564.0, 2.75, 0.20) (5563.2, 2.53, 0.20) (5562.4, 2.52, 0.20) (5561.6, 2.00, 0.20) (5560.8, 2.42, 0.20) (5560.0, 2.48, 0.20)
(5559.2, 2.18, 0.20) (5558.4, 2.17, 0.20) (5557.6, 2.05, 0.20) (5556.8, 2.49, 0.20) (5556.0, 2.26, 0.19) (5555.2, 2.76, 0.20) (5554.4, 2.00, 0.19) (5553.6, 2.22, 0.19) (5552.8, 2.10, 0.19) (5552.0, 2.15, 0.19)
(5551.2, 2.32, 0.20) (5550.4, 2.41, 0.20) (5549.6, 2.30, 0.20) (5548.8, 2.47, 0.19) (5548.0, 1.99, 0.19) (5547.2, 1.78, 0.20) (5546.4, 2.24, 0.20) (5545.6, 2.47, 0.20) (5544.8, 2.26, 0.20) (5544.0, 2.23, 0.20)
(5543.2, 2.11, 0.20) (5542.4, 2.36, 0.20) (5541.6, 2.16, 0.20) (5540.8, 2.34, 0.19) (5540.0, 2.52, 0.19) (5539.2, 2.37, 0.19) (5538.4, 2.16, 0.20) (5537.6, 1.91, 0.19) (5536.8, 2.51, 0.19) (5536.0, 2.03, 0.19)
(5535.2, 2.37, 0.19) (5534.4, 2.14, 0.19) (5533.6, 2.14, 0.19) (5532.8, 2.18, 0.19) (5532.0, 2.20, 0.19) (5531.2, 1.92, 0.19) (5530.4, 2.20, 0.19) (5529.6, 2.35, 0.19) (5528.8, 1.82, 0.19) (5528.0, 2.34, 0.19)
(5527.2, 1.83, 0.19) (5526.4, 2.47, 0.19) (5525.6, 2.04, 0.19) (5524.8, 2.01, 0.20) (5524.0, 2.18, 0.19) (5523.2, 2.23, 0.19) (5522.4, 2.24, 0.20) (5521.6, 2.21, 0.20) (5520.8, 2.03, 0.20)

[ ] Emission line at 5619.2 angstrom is C III] 1909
